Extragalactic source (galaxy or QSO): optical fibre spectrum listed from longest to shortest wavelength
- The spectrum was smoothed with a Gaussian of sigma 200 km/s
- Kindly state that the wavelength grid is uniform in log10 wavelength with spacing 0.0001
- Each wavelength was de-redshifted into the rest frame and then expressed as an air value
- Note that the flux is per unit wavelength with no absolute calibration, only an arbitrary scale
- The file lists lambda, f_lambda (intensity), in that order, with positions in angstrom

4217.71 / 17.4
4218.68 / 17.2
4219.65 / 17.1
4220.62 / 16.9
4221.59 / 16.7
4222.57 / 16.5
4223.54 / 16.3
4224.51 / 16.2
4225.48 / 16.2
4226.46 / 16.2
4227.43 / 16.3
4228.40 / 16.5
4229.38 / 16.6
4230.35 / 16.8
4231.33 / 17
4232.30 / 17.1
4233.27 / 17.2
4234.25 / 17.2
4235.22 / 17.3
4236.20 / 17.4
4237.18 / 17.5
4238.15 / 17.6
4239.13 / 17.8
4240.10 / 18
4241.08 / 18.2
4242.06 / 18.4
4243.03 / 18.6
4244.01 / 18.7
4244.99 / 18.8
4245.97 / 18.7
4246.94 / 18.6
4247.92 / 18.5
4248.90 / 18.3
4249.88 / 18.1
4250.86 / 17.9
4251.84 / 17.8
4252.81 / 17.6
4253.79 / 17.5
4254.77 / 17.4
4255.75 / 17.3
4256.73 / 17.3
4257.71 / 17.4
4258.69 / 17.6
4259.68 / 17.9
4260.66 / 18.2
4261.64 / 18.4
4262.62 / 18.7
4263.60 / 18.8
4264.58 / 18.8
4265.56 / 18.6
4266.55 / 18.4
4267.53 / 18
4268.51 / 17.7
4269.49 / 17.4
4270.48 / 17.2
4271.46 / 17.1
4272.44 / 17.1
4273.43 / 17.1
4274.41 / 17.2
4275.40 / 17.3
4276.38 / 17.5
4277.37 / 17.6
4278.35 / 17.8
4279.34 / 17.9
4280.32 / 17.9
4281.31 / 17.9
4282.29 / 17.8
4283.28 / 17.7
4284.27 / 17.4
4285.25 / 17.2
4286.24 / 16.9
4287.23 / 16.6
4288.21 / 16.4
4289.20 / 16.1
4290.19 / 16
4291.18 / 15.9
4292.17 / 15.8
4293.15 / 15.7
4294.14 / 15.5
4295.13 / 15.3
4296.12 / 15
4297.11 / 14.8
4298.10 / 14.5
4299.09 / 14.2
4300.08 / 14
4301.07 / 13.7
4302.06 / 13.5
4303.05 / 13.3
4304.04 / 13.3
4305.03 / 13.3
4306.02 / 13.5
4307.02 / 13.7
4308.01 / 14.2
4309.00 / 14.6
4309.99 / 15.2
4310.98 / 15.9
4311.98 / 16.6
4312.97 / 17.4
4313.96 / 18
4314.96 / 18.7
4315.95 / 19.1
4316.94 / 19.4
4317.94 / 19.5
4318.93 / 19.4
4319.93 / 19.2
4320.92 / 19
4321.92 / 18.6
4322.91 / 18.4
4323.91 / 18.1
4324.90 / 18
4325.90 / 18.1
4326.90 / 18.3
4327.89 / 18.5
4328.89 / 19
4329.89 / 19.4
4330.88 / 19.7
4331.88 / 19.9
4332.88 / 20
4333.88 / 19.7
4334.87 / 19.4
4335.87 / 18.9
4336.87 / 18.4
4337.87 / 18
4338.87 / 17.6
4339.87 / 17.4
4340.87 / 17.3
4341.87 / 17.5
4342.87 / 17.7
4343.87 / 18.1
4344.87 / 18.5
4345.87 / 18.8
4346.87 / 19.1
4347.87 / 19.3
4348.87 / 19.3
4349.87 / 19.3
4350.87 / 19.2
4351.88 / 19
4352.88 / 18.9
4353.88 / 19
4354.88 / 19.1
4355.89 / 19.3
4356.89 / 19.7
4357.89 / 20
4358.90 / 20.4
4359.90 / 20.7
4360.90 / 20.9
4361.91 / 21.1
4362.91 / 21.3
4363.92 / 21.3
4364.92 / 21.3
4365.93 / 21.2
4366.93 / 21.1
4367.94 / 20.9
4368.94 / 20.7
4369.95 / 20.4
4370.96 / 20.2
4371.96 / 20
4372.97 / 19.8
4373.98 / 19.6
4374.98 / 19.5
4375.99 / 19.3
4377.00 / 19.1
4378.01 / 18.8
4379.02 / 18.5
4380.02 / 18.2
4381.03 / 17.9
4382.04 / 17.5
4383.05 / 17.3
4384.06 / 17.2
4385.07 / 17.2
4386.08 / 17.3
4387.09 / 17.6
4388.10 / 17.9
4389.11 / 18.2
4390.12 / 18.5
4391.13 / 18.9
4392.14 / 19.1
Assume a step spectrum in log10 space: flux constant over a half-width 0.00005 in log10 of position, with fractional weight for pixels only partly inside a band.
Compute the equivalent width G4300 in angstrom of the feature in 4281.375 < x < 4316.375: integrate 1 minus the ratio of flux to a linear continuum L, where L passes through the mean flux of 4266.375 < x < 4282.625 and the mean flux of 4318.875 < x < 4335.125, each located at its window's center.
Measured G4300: 4.9 angstrom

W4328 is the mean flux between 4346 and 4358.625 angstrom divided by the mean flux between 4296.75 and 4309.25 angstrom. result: 1.39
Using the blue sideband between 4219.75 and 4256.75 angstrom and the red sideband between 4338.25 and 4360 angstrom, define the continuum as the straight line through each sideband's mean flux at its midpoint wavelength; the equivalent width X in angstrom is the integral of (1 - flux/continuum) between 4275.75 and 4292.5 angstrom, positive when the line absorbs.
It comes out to 0.86 angstrom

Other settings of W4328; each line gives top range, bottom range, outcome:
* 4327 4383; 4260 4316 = 1.17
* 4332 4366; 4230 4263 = 1.08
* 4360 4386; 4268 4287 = 1.12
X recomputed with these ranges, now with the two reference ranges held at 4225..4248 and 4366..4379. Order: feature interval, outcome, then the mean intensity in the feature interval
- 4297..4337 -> 3.96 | 17.1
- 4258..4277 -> 0.25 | 17.8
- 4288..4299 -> 1.82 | 15.5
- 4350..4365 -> -0.27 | 20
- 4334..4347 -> 0.77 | 18.2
